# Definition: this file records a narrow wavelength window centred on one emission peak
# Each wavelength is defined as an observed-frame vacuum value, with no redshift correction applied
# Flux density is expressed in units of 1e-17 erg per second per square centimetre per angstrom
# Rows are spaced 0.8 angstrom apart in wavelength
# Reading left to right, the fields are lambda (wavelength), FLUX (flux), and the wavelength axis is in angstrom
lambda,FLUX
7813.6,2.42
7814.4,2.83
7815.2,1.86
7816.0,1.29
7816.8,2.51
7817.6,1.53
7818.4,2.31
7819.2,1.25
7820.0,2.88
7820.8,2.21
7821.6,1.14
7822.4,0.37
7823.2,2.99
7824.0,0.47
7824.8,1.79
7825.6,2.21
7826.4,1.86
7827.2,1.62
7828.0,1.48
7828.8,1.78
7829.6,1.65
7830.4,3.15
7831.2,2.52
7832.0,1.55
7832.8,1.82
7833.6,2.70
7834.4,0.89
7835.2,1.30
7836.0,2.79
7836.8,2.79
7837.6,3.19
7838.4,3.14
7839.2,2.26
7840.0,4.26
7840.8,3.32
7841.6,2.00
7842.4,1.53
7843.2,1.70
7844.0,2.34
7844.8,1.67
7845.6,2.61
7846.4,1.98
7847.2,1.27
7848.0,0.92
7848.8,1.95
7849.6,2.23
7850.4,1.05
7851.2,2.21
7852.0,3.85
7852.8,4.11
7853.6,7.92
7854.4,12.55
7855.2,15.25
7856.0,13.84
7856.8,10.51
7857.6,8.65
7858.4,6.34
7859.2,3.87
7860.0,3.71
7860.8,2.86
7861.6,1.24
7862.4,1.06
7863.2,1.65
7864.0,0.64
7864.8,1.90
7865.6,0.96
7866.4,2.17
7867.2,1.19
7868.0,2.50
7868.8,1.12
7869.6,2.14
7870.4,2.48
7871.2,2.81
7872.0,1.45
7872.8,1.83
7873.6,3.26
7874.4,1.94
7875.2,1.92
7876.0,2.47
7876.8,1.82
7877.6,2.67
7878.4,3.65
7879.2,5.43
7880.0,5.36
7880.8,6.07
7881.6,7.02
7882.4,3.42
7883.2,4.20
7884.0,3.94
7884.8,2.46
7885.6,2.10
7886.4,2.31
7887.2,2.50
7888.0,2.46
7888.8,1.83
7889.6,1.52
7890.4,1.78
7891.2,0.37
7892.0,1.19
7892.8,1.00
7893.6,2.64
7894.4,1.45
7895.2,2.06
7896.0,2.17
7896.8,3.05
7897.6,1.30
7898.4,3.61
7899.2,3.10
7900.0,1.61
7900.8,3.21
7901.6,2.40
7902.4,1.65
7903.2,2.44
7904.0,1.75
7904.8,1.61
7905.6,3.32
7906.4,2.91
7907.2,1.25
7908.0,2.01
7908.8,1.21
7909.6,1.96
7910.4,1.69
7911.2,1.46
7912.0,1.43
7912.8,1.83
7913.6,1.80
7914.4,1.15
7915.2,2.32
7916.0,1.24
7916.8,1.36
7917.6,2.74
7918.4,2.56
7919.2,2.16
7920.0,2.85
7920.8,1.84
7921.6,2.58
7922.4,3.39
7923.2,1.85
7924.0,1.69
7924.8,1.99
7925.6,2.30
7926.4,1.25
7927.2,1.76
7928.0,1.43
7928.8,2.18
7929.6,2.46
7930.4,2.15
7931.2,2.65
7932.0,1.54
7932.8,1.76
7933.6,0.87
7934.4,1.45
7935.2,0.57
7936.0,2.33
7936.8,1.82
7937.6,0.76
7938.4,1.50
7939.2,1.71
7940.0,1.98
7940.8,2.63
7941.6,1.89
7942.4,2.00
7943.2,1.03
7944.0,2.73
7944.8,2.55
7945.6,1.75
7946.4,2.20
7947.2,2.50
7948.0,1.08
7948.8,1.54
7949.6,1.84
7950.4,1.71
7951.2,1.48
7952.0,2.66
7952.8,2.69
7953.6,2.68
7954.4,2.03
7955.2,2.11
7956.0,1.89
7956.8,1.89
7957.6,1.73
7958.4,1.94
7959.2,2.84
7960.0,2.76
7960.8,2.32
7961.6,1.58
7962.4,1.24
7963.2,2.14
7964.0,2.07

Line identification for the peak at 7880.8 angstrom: [N II]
